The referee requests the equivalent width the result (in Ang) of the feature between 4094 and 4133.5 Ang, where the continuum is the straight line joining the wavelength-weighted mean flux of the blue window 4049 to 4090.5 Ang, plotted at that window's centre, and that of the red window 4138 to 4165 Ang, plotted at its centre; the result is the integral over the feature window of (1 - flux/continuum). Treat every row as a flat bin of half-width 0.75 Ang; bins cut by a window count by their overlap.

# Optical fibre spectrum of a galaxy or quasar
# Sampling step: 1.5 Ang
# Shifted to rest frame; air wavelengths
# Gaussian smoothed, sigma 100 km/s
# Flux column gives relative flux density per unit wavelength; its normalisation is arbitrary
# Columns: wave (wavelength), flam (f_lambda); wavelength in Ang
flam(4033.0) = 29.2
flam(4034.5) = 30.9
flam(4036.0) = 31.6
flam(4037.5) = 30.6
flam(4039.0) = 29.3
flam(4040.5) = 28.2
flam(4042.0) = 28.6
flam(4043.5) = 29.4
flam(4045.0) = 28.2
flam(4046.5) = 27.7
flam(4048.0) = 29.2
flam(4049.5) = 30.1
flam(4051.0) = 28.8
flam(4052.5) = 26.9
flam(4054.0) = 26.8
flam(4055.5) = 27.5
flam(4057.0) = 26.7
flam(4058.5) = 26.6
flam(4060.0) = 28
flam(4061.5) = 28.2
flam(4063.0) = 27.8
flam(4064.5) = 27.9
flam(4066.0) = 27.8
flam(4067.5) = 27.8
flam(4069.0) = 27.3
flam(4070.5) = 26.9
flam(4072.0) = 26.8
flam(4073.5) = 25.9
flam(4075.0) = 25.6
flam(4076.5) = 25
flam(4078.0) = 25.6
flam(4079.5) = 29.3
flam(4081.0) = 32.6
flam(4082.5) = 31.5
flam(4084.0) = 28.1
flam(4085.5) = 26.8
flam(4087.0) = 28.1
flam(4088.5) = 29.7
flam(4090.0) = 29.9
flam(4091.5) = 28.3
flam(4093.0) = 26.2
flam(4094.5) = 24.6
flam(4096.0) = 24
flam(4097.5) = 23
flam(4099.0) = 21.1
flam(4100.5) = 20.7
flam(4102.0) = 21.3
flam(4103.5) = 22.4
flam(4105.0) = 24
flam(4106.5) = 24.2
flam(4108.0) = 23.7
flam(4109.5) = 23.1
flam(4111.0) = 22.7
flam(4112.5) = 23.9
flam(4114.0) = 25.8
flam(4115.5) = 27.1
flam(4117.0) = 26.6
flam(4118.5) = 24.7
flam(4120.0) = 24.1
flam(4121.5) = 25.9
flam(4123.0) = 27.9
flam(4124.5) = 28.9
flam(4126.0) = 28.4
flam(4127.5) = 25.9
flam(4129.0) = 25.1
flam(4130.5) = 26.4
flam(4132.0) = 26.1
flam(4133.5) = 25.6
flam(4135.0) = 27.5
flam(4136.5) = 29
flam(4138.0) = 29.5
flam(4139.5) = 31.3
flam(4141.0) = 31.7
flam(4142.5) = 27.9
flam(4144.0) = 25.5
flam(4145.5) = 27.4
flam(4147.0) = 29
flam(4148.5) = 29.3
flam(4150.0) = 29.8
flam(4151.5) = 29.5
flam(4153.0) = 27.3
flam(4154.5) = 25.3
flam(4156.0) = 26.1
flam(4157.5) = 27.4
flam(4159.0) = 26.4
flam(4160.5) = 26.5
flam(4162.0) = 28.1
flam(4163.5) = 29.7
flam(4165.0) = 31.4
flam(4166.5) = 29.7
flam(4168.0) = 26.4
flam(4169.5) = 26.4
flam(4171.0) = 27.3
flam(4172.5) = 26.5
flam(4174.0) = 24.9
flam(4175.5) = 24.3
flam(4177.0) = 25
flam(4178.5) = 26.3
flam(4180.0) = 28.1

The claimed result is 4.74 Ang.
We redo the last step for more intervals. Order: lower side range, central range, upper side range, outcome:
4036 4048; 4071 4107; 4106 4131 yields 1.2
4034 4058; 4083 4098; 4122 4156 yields 0.7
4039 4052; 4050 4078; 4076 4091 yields 1.6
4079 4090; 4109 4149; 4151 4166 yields 2.1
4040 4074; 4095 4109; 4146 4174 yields 2.5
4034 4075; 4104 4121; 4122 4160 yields 2.0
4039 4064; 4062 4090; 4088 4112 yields -1.9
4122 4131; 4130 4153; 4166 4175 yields -1.2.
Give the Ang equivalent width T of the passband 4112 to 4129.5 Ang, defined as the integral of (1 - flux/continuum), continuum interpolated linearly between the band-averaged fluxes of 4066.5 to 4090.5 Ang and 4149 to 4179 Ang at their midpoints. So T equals 0.8 Ang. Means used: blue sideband 27.9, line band 26.2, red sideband 27.2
